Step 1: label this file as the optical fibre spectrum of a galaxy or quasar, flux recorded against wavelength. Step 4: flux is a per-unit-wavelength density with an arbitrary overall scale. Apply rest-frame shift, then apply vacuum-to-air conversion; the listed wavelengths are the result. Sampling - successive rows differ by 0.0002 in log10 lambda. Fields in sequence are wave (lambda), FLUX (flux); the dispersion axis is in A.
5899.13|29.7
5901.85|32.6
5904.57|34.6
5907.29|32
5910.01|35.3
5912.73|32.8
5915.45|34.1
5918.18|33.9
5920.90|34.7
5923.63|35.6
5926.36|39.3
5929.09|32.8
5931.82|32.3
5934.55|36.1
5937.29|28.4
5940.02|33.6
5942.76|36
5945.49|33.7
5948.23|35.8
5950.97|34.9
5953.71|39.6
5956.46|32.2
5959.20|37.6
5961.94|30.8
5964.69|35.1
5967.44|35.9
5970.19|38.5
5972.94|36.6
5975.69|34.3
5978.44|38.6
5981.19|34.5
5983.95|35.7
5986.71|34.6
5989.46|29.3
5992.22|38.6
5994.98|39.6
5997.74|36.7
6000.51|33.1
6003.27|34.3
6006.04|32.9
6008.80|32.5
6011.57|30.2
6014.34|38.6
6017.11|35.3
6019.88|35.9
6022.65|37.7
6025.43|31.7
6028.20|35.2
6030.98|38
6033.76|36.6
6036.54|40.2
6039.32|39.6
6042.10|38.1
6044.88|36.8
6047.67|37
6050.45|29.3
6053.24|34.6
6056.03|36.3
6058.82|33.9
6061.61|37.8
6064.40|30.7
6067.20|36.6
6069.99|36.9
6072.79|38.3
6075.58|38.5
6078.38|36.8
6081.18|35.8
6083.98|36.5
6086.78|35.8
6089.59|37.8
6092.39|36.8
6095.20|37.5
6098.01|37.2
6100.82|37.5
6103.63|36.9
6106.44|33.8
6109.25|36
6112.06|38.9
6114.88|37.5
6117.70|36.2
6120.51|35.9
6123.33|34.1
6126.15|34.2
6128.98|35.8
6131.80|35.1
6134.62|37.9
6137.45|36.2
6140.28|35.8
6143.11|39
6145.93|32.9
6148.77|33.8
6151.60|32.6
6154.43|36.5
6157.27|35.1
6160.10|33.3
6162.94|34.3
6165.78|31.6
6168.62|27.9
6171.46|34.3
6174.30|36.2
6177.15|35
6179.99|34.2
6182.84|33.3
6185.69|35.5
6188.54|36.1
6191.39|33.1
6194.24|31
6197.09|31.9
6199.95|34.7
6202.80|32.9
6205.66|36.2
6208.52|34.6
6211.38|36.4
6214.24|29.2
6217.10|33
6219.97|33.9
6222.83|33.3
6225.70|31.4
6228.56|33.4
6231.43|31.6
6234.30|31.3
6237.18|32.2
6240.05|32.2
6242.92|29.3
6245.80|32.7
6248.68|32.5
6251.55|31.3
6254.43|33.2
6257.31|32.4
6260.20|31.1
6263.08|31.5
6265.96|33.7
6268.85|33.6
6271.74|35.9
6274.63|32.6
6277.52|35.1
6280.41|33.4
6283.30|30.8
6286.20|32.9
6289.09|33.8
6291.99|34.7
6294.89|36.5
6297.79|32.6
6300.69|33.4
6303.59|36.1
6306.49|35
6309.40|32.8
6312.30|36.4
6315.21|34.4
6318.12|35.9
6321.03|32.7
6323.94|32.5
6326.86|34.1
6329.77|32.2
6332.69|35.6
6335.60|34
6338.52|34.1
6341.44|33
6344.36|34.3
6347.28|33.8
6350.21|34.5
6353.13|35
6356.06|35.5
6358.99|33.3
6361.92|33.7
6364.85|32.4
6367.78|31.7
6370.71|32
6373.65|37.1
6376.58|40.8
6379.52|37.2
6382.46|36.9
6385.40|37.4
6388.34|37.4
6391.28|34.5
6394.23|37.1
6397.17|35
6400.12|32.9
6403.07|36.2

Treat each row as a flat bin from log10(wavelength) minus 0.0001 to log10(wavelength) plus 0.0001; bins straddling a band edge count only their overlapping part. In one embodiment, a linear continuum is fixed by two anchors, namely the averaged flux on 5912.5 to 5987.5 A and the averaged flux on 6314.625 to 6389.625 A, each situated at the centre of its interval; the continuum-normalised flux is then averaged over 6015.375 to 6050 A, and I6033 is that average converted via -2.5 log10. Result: -0.053 mag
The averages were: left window 35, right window 34.7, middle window 36.7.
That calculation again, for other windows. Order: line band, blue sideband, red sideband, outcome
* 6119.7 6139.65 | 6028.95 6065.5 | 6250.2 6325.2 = -0.01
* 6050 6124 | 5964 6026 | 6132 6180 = -0.04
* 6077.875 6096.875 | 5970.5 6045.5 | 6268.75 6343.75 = -0.04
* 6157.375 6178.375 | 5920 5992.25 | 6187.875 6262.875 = -0.01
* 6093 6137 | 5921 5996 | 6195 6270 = -0.08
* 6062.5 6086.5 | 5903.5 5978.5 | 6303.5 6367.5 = -0.05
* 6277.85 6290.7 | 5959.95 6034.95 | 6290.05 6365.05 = 0.04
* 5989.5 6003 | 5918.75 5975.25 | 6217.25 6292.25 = -0.04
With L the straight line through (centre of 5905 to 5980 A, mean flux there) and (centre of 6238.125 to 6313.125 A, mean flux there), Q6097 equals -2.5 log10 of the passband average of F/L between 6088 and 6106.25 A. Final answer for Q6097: -0.089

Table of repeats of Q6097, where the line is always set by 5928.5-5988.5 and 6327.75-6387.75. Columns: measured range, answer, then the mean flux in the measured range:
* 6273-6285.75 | 0.06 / 33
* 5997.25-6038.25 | -0.01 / 35.3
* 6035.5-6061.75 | -0.04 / 36.2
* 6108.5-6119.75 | -0.07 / 37.2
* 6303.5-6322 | 0.00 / 34.7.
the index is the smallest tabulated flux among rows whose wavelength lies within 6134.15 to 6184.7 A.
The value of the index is 27.9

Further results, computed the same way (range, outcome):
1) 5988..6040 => 29.3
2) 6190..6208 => 31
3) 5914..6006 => 28.4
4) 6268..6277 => 32.6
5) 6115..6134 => 34.1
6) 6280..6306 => 30.8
